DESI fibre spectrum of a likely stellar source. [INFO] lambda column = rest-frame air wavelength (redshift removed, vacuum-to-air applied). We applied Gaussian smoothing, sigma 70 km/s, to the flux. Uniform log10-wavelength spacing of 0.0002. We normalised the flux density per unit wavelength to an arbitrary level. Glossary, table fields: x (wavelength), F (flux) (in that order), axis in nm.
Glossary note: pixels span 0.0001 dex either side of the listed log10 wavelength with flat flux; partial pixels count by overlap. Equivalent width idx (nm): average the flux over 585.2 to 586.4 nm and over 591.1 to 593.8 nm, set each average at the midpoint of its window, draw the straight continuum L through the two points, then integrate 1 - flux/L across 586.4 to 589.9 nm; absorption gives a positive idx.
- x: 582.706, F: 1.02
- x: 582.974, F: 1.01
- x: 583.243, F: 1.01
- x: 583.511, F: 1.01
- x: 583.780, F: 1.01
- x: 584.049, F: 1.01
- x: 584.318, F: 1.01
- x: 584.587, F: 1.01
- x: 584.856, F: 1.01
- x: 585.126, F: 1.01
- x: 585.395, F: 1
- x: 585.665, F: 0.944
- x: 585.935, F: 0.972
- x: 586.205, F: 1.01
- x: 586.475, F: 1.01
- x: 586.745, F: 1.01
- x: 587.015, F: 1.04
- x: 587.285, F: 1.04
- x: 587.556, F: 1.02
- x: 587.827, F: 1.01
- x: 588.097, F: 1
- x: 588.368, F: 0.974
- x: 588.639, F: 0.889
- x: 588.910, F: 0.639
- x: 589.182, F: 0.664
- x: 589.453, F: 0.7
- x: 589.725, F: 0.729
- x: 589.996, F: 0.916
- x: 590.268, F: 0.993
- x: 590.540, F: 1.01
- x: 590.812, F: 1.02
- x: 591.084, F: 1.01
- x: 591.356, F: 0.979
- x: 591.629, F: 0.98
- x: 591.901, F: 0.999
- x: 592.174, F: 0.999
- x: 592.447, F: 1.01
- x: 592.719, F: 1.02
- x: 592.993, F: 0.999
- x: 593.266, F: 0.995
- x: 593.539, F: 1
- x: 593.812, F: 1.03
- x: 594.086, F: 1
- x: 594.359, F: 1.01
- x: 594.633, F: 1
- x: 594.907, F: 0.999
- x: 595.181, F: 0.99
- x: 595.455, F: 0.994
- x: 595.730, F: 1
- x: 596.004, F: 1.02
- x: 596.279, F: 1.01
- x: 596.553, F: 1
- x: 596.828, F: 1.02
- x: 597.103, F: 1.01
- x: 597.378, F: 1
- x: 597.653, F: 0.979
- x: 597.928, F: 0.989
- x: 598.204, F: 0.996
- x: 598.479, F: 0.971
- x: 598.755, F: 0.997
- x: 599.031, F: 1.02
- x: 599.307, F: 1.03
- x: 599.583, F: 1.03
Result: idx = 0.317 nm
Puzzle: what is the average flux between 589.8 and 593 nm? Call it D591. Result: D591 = 0.989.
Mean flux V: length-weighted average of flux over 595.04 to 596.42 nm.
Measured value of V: 1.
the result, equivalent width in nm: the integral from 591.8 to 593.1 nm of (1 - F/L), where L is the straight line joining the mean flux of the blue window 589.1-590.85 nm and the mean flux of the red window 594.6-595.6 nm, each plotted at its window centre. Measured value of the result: -0.114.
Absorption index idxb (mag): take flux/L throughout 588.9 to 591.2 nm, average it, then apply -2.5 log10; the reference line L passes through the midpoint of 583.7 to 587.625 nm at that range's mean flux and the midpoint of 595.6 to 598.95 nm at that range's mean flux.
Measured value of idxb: 0.163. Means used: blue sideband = 1.01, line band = 0.864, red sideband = 1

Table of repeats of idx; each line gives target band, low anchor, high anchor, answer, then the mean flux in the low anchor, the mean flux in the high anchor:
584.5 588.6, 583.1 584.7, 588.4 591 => -0.29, 1.01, 0.849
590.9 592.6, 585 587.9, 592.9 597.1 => 0.01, 1.01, 1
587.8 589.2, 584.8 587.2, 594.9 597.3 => 0.19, 1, 1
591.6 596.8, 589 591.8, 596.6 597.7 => -0.26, 0.897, 1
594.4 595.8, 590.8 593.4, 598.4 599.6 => 0.01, 1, 1.01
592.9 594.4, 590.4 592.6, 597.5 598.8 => -0.01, 1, 0.986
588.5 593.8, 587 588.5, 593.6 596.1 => 0.43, 1.01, 1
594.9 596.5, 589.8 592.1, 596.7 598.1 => -0.01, 0.982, 0.999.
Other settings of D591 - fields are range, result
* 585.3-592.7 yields 0.948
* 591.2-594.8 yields 1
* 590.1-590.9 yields 1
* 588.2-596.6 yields 0.954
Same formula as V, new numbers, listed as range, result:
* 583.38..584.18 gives 1.01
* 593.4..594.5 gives 1.01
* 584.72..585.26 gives 1.01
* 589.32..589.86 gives 0.714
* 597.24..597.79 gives 0.99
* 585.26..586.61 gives 0.987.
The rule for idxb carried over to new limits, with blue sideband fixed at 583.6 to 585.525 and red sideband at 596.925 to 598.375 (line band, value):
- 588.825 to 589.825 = 0.42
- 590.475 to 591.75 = 0.00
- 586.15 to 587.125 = -0.01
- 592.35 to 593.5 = -0.01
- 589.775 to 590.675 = 0.06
